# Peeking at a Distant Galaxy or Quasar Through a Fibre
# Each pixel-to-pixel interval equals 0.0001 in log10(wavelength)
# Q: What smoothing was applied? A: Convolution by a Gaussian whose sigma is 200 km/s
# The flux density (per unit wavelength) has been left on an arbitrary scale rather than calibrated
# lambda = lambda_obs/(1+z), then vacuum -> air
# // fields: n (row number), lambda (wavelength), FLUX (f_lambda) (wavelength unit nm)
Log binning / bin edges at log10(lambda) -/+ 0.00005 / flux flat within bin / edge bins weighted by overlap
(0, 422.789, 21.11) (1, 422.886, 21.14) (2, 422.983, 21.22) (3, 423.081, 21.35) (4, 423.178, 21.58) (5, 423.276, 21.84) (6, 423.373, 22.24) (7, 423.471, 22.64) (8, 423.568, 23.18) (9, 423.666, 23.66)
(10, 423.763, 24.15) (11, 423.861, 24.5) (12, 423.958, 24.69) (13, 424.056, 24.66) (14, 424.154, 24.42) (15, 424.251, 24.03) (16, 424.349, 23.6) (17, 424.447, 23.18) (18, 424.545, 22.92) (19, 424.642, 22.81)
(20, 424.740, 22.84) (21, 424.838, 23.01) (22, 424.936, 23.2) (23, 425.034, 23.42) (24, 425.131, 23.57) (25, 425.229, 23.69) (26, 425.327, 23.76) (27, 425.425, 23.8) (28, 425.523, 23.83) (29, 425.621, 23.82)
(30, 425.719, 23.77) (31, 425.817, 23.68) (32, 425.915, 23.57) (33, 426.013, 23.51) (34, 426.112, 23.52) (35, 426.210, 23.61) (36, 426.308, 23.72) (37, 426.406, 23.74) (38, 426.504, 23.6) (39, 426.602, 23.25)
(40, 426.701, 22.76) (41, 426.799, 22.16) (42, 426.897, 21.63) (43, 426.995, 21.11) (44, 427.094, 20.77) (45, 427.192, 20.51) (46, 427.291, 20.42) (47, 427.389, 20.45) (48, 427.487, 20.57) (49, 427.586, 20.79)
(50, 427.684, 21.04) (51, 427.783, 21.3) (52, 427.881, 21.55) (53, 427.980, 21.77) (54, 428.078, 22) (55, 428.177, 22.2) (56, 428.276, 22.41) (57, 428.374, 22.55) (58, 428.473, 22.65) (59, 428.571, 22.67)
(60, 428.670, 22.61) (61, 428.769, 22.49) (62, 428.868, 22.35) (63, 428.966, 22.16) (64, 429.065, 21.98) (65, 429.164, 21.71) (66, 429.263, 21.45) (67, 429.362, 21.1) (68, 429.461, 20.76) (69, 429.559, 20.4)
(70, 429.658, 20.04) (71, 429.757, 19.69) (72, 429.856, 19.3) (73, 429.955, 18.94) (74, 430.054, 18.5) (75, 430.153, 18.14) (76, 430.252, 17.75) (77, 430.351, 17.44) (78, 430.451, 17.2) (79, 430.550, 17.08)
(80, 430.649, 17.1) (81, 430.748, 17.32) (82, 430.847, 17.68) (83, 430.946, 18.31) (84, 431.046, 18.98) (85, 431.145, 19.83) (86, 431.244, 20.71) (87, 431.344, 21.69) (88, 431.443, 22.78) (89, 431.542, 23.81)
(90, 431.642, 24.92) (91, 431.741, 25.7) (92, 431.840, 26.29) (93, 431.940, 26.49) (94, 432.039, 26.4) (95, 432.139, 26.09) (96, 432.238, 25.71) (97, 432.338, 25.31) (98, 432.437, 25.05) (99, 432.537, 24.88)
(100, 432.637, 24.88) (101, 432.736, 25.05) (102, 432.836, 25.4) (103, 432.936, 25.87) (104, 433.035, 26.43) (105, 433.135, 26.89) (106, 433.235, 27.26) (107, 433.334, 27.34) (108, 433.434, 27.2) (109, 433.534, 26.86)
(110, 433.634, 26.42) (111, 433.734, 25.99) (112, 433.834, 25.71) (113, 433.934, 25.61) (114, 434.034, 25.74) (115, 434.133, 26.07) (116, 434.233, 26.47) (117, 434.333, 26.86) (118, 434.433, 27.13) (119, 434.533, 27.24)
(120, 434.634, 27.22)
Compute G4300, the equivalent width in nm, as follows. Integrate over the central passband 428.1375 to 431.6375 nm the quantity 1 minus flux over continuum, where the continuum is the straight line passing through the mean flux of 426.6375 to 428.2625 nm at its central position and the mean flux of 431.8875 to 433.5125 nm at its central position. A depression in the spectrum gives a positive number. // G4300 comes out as 0.456 nm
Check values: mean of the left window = 21.3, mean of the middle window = 20.4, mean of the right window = 26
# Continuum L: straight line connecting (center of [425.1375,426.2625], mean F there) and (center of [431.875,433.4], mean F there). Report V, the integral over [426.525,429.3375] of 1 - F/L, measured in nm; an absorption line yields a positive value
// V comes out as 0.303 nm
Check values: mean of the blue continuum 23.7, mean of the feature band 21.8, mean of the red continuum 26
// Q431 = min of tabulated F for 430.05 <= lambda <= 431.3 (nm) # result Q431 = 17.08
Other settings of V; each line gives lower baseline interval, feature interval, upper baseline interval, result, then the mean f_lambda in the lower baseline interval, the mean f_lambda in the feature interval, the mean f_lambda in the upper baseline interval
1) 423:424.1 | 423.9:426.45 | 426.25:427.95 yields -0.13 nm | 23.1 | 23.6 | 21.7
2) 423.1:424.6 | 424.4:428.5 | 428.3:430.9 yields -0.13 nm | 23.4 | 22.6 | 20.1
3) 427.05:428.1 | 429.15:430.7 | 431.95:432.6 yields 0.28 nm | 21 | 19.1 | 25.6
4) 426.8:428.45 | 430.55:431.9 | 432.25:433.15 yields 0.18 nm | 21.4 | 21.1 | 25.5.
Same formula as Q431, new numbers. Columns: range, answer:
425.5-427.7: 20.42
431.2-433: 20.71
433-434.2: 25.61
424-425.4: 22.81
